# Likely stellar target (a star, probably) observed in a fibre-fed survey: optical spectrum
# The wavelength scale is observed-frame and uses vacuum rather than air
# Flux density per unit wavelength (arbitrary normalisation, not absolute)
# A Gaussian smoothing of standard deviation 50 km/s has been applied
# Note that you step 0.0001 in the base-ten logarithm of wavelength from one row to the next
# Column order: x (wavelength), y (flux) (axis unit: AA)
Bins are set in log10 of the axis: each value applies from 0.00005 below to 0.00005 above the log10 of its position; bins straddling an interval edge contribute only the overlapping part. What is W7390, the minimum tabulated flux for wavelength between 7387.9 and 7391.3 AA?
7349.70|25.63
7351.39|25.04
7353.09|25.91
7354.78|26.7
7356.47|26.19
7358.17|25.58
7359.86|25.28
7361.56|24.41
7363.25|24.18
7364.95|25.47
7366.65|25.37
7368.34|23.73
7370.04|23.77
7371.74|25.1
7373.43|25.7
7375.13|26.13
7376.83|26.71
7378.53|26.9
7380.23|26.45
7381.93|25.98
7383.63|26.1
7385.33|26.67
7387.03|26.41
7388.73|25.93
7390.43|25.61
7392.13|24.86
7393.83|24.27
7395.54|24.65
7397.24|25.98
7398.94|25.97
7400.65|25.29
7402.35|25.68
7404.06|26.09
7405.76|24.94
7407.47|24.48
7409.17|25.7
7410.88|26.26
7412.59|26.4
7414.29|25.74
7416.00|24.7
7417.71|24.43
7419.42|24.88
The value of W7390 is 25.61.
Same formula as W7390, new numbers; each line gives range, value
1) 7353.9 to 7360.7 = 25.28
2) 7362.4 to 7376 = 23.73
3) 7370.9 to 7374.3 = 25.1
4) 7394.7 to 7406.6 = 24.65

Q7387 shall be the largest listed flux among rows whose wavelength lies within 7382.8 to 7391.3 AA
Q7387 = 26.67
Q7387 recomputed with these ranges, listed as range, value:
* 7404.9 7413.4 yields 26.4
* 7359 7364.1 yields 25.28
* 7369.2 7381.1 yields 26.9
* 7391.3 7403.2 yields 25.98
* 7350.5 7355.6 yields 26.7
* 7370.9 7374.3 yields 25.7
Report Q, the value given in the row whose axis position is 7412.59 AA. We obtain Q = 26.4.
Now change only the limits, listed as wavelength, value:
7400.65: 25.29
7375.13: 26.13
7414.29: 25.74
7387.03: 26.41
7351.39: 25.04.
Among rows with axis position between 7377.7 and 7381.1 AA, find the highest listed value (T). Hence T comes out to 26.9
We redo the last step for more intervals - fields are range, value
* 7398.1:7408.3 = 26.09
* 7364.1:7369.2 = 25.47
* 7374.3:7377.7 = 26.71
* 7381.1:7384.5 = 26.1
